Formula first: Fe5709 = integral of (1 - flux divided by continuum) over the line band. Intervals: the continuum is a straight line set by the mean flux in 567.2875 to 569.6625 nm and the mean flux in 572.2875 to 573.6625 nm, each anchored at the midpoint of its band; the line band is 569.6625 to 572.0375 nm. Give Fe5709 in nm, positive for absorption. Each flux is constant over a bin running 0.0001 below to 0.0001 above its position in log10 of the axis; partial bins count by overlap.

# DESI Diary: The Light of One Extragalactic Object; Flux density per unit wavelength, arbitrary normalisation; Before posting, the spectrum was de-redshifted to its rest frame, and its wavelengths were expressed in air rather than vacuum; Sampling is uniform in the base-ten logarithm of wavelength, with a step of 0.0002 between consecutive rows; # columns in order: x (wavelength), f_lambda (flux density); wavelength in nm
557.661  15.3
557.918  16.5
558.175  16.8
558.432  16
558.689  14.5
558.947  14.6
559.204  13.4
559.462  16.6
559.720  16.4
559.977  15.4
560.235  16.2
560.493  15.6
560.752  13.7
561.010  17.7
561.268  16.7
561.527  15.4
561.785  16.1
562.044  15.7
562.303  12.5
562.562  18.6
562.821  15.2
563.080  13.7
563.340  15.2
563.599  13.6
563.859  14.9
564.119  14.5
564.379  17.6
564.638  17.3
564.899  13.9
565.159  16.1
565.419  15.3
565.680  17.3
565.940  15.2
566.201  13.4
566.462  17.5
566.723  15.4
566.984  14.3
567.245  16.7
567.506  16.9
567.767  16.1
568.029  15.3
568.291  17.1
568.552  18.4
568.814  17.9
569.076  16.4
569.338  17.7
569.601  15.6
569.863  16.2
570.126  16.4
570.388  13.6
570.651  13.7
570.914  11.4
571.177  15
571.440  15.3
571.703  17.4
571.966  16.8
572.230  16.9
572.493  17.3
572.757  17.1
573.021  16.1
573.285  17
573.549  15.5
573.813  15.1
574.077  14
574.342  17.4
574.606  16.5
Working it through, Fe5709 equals 0.24 nm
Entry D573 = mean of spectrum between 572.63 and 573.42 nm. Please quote 16.7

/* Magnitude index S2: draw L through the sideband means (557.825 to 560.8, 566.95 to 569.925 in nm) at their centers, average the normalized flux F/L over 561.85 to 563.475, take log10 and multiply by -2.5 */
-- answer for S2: 0.05 mag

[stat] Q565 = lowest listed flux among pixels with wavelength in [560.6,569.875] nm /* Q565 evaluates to 12.5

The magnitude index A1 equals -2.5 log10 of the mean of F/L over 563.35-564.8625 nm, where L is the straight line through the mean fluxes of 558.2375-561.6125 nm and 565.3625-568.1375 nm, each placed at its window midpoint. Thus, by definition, 0.02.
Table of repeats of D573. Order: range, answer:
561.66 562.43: 14.8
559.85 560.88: 15.2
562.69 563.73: 14.4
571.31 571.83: 16.4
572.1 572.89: 17.1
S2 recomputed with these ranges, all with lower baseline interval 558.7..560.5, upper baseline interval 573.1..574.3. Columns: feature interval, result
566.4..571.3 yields -0.02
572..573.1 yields -0.09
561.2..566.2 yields 0.00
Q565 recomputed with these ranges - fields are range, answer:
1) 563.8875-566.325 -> 13.4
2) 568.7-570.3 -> 15.6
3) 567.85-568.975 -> 15.3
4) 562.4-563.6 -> 13.6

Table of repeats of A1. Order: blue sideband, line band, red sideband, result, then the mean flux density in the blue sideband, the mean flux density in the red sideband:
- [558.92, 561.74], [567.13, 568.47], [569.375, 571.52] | -0.10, 15.7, 14.8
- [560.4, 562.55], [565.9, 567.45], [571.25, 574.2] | 0.03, 15.6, 16.2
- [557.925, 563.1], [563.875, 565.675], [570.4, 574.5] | -0.01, 15.6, 15.7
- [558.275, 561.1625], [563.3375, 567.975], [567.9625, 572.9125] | 0.01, 15.5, 16.1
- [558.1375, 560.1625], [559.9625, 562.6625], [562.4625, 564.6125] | -0.02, 15.4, 15.5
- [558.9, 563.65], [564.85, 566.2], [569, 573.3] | 0.01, 15.4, 15.8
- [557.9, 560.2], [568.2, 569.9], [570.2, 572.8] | -0.11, 15.6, 15.4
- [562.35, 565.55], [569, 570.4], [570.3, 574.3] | -0.05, 15.4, 15.5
